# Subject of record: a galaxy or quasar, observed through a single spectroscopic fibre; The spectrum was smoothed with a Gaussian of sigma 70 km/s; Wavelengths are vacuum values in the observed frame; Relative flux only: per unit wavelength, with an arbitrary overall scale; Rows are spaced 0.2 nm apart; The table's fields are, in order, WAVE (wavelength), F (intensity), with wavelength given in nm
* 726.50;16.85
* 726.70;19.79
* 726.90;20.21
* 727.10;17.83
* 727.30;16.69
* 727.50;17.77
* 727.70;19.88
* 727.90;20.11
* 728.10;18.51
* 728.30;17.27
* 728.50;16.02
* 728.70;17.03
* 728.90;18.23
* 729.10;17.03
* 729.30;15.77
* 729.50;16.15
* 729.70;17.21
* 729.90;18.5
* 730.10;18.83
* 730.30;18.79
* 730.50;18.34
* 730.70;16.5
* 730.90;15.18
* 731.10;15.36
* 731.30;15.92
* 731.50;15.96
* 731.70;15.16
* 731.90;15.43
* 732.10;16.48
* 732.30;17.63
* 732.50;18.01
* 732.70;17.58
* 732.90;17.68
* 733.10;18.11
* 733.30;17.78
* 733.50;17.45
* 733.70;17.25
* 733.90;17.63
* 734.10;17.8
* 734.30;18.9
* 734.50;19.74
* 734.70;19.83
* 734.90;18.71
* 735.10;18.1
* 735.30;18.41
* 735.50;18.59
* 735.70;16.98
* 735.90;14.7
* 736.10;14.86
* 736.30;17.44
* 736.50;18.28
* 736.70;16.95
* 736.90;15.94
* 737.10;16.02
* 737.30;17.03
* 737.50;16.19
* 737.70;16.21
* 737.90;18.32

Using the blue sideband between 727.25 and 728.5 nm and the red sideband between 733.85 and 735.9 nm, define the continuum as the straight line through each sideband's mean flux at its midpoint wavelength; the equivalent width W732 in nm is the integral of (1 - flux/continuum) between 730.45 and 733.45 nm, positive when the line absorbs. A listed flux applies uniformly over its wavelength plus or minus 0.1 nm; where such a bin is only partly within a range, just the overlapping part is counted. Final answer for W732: 0.26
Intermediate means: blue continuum 18.3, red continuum 18.3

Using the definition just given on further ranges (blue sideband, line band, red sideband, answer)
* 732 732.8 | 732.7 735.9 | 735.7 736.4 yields -0.28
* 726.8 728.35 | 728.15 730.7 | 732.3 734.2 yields 0.12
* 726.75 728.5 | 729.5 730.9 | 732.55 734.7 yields 0.04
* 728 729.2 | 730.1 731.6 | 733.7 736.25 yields 0.07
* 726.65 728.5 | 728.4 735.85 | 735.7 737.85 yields 0.03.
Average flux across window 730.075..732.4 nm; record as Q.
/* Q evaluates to 16.6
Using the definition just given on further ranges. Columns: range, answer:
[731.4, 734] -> 17.1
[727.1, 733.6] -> 17.3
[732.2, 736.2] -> 17.8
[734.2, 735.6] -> 18.9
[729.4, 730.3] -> 17.8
